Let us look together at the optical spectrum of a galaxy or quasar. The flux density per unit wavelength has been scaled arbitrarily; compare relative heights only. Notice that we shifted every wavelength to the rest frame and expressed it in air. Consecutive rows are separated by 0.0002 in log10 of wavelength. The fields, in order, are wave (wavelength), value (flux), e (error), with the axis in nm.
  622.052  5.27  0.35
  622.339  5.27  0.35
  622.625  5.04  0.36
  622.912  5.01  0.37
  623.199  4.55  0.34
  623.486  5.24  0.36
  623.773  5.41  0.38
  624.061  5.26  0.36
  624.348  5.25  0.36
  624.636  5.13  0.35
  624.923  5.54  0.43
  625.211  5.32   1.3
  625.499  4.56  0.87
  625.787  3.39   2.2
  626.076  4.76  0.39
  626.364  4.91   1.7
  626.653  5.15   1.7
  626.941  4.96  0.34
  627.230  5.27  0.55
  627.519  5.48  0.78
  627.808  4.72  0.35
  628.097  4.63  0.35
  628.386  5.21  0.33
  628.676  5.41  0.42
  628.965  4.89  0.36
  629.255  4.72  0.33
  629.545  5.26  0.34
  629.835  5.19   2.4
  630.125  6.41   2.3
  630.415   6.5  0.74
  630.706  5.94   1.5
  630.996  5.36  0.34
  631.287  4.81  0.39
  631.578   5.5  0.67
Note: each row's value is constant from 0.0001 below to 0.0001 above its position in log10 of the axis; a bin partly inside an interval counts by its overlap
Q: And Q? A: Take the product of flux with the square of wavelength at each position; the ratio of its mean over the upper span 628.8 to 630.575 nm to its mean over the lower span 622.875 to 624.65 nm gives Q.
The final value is 1.09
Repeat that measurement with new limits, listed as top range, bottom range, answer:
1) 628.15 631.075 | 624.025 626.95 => 1.13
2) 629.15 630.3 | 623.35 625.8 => 1.09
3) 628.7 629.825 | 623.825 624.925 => 0.97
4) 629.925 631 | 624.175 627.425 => 1.25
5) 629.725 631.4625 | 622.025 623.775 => 1.15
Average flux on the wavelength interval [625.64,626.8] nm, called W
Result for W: 4.55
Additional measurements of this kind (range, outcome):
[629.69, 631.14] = 5.88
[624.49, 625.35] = 5.33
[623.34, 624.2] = 5.3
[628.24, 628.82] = 5.31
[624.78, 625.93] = 4.7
